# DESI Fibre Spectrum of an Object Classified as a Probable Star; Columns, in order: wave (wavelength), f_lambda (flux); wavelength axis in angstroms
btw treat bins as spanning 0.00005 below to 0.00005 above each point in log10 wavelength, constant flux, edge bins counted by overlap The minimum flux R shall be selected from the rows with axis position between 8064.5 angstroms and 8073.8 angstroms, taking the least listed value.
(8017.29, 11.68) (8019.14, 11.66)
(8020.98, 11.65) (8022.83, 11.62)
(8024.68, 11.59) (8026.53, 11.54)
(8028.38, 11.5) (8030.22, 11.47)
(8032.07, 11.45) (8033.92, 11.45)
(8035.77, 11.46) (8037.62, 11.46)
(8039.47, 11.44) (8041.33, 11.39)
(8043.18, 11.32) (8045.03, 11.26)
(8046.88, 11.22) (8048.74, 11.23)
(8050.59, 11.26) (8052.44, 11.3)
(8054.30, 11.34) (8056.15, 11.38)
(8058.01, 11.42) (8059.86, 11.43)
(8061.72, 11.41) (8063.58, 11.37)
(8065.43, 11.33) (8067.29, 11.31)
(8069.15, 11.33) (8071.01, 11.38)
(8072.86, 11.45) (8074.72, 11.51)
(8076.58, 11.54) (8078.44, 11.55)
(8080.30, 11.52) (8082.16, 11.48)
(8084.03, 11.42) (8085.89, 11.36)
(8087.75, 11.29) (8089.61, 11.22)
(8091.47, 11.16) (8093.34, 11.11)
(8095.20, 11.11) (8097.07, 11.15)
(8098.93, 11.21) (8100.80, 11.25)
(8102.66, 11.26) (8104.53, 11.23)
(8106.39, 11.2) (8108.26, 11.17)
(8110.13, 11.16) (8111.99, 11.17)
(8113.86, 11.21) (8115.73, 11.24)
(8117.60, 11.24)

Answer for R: 11.31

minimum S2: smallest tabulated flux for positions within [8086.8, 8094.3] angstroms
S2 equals 11.11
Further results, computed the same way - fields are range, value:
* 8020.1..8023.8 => 11.62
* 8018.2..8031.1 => 11.47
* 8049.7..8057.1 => 11.26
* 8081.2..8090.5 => 11.22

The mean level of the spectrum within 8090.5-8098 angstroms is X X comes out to 11.1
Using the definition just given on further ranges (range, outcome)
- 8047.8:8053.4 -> 11.3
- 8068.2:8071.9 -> 11.3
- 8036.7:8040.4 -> 11.4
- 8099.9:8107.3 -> 11.2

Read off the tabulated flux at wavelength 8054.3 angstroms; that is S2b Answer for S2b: 11.34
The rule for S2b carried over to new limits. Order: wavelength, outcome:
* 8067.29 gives 11.31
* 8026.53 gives 11.54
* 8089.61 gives 11.22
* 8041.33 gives 11.39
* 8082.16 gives 11.48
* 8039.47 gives 11.44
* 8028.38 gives 11.5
